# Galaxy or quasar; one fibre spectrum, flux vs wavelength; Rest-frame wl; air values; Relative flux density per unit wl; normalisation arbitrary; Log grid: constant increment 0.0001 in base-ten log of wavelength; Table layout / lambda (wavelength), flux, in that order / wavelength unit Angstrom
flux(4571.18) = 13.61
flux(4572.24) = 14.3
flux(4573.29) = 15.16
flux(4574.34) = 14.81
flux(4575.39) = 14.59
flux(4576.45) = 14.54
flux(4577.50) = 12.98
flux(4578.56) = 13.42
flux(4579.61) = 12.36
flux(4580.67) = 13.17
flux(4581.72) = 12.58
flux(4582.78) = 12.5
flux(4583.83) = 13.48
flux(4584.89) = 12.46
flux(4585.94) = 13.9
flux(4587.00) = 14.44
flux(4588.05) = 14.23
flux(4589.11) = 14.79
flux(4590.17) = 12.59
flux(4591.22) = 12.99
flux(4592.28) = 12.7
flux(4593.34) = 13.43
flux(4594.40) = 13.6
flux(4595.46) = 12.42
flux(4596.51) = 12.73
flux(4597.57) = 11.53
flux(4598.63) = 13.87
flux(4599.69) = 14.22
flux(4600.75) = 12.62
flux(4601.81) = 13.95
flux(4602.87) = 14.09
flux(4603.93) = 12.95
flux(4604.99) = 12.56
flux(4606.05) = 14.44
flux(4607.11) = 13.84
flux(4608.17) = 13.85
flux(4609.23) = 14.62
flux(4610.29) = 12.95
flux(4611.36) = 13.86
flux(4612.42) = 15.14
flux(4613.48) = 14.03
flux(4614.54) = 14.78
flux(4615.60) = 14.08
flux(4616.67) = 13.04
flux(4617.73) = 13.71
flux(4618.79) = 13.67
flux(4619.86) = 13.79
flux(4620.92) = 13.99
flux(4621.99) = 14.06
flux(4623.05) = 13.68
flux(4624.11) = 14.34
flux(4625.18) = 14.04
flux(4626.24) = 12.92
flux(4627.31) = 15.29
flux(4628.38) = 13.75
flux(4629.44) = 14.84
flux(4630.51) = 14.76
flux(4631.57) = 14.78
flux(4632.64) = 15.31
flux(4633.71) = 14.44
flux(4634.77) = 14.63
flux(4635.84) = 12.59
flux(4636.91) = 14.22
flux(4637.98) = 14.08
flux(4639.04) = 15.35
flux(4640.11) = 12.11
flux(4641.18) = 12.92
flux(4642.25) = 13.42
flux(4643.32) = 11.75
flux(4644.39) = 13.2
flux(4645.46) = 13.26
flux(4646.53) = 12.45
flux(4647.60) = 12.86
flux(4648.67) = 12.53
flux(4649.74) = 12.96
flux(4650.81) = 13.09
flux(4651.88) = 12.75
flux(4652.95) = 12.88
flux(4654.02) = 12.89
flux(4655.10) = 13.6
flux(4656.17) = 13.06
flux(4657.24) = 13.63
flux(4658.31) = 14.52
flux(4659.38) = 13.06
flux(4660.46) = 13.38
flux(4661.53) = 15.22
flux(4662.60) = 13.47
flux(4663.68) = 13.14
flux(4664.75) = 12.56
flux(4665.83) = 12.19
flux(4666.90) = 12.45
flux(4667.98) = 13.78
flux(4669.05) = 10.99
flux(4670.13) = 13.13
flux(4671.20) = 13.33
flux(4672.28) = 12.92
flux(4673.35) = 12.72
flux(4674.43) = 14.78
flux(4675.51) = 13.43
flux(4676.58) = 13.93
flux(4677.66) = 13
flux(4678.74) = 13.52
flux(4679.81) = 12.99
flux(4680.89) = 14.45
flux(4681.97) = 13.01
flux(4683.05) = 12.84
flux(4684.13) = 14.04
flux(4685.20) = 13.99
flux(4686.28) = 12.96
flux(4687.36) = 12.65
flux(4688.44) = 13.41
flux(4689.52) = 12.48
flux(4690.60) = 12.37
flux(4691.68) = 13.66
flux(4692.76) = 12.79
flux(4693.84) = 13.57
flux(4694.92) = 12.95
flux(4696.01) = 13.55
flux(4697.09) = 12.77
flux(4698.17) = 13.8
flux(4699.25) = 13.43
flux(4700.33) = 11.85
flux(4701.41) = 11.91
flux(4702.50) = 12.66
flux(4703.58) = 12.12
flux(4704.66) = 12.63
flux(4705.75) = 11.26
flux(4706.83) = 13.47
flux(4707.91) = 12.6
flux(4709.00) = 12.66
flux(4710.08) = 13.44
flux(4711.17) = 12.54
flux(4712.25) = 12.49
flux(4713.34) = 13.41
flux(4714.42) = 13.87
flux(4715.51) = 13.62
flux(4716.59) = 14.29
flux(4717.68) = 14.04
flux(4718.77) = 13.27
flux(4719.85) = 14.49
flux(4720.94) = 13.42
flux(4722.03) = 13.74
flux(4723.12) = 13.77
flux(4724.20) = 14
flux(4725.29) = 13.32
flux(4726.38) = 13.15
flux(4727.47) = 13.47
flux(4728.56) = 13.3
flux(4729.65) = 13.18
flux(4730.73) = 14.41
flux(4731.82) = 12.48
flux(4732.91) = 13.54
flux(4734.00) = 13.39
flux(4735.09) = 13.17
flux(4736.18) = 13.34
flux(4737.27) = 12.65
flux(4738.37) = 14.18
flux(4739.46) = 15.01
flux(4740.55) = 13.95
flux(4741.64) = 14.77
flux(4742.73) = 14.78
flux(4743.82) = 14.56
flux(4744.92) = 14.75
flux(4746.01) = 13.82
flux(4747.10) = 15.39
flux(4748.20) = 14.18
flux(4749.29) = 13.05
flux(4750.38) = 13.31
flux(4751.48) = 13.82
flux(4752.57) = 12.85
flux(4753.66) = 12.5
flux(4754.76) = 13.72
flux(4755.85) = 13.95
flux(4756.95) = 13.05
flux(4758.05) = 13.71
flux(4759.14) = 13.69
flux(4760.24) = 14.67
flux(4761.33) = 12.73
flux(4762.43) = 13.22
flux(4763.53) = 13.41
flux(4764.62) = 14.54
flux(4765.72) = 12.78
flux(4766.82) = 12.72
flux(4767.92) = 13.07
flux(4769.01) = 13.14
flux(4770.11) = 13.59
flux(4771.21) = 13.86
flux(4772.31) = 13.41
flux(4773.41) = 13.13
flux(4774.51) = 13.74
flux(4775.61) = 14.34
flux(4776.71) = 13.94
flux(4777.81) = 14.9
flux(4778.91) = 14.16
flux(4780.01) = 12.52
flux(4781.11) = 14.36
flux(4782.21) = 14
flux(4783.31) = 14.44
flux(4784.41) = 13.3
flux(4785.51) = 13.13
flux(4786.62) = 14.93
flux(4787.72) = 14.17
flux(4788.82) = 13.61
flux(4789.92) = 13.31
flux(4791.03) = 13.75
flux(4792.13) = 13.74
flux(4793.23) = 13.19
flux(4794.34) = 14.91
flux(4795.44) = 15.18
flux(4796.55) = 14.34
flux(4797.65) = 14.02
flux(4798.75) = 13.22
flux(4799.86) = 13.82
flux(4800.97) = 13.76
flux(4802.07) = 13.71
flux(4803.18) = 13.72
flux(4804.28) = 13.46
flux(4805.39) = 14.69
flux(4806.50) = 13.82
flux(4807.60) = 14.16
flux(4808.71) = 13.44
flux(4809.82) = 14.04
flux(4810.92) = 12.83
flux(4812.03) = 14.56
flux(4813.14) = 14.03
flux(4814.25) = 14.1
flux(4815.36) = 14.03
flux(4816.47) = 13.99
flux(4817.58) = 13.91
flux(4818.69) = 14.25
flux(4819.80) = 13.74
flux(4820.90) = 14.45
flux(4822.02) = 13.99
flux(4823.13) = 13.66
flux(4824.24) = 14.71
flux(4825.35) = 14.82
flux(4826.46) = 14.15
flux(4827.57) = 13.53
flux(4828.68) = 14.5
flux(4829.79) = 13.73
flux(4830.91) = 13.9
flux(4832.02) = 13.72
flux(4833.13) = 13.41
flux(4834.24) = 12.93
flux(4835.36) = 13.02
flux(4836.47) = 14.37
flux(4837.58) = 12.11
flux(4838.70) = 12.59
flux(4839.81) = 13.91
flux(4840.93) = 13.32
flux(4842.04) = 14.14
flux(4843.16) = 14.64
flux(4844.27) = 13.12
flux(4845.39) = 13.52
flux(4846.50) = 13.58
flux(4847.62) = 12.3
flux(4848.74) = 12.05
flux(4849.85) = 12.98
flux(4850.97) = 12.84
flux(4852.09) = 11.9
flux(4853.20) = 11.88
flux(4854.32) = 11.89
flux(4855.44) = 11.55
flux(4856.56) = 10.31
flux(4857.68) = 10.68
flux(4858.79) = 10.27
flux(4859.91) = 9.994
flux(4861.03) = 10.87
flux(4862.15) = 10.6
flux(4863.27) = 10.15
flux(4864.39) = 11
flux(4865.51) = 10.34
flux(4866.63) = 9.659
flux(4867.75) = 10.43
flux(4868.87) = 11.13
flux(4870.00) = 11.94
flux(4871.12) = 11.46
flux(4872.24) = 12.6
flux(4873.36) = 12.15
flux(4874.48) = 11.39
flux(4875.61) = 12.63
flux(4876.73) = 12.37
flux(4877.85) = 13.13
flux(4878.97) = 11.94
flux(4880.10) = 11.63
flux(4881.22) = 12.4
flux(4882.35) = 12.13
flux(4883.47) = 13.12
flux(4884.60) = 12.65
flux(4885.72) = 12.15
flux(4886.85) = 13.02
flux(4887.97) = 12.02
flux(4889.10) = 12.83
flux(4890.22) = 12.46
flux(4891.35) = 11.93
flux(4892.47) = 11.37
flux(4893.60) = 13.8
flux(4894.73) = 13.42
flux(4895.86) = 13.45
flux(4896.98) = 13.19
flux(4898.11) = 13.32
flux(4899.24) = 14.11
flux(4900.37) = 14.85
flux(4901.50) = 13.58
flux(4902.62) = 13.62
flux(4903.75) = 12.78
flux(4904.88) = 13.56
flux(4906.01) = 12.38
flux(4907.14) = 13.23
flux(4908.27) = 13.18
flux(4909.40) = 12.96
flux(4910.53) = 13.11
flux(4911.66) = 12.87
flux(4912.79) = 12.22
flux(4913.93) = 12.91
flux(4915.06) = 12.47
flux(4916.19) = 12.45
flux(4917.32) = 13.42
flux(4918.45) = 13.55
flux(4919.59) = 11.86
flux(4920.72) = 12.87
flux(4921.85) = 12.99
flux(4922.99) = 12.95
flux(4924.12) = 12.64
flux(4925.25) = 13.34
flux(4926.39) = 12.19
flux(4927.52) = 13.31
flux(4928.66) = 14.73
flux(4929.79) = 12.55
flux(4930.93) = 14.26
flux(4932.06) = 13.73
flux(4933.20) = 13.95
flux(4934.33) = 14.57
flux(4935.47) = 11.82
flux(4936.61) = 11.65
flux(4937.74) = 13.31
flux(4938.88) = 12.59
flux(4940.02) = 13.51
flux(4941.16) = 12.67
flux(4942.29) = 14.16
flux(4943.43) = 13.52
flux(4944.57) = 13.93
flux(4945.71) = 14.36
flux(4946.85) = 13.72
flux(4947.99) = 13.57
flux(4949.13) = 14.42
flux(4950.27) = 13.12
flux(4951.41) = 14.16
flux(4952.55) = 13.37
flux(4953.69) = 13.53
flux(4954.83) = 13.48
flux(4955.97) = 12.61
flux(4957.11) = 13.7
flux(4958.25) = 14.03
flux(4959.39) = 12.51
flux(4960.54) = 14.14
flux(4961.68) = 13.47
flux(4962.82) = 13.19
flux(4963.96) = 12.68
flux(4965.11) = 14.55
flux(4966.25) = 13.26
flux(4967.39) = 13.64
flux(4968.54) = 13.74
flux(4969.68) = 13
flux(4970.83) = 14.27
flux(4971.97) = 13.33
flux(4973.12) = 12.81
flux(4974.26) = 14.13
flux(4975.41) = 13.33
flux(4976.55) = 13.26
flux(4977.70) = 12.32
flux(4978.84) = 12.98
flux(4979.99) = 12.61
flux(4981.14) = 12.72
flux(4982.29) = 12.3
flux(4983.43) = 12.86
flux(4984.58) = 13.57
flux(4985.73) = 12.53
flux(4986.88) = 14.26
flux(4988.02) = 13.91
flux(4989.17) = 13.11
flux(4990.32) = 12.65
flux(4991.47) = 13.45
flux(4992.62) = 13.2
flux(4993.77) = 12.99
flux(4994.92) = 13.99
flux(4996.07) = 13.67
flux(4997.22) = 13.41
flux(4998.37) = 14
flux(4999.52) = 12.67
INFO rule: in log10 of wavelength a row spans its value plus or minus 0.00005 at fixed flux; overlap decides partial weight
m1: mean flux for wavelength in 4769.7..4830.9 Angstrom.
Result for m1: 13.9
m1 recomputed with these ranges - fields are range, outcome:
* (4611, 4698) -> 13.5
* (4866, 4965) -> 13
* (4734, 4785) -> 13.7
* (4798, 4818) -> 13.8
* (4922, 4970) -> 13.4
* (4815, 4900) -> 12.6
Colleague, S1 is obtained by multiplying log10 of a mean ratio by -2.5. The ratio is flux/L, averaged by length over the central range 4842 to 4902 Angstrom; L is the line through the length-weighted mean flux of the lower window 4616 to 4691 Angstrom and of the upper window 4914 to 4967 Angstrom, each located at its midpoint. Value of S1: 0.10 mag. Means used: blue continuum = 13.4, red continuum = 13.3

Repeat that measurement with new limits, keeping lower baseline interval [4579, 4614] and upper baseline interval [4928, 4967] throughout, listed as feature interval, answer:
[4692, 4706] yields 0.06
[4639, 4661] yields 0.03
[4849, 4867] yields 0.21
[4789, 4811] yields -0.03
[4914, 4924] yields 0.06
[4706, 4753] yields -0.02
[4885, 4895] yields 0.08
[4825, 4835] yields -0.03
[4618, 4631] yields -0.05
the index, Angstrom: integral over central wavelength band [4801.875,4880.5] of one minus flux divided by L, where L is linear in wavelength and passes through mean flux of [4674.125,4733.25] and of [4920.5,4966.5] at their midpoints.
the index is 3.04 Angstrom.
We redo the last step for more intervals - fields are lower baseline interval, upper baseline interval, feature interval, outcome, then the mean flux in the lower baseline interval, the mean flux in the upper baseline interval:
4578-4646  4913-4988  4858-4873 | 2.86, 13.6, 13.3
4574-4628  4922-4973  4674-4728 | 1.30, 13.6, 13.4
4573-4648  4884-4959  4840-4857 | 0.75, 13.7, 13.2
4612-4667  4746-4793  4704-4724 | 0.54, 13.6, 13.7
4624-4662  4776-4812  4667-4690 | 0.75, 13.6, 13.9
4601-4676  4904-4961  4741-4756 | -0.57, 13.6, 13.2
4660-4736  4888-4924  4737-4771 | -1.50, 13.2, 13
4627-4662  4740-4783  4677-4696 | 0.60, 13.6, 13.8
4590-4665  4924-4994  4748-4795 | -0.55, 13.6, 13.3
